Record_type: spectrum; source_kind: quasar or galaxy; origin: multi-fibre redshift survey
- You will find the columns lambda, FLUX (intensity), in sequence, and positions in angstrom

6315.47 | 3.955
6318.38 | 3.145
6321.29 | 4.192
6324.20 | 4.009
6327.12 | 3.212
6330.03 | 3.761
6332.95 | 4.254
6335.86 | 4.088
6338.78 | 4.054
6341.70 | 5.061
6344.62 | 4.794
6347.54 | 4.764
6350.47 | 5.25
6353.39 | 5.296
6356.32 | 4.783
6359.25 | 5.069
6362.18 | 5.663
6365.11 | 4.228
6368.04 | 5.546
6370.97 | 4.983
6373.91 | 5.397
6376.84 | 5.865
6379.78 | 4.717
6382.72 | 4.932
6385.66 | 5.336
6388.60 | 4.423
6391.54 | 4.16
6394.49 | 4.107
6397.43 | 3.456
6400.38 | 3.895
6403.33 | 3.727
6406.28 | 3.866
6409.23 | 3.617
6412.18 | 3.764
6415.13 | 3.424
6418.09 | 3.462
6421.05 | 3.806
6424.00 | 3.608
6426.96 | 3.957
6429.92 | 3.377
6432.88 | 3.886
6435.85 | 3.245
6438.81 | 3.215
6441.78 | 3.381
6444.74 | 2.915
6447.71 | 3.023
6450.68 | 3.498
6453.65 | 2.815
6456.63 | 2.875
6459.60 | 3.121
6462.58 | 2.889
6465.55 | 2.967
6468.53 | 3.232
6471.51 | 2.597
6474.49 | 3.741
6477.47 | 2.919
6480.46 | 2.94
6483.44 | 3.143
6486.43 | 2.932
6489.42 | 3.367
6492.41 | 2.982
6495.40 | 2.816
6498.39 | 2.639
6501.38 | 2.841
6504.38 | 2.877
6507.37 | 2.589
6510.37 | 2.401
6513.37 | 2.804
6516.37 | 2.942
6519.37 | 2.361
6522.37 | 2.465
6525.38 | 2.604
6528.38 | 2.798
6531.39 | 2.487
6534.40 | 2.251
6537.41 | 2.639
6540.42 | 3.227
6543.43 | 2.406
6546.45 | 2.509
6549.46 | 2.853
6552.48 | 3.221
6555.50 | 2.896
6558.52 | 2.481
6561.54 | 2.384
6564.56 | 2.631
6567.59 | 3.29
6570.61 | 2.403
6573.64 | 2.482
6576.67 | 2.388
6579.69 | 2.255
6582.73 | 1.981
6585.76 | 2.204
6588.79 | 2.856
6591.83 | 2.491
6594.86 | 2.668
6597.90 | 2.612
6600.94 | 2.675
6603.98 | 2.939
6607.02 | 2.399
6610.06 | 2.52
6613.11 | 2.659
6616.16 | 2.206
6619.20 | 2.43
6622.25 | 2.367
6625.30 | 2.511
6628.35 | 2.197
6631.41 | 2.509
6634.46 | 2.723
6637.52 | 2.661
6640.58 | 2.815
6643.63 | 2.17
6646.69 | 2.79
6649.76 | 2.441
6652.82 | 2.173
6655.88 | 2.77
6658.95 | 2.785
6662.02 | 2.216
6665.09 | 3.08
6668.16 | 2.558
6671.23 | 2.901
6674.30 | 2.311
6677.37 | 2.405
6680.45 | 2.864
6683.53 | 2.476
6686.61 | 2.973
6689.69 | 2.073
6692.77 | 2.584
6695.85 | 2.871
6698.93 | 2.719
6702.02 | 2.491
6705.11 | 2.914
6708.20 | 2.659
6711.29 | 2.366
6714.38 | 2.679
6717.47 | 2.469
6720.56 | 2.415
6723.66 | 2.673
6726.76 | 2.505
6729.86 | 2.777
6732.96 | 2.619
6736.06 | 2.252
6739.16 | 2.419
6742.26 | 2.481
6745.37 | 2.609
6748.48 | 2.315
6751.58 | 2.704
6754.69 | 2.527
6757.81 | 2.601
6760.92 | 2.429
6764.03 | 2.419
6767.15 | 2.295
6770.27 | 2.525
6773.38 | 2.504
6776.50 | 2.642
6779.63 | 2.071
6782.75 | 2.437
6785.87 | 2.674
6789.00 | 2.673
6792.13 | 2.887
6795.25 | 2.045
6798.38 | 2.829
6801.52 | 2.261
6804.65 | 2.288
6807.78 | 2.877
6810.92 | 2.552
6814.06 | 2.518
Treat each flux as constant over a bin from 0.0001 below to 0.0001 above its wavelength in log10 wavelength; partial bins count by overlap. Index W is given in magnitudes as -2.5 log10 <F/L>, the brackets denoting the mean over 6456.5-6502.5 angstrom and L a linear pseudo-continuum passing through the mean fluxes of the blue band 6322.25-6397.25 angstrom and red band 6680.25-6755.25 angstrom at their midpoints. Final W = 0.30 mag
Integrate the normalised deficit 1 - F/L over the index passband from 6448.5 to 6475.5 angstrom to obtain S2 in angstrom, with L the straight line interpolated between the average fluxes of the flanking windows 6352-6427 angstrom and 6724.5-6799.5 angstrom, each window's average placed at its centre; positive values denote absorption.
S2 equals 6.6 angstrom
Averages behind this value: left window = 4.43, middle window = 3.07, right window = 2.51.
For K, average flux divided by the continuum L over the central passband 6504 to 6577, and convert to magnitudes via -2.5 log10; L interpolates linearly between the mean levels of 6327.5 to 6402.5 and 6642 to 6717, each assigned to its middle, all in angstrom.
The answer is 0.303 mag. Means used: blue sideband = 4.69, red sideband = 2.59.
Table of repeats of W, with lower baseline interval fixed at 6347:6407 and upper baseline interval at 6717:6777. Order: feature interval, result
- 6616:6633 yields 0.34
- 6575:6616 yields 0.34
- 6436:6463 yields 0.36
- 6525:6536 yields 0.45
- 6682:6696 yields 0.12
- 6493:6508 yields 0.40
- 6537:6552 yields 0.32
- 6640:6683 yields 0.17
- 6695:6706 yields 0.02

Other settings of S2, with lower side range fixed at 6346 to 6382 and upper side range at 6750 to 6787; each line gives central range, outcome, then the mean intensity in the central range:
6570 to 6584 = 5.4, 2.3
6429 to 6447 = 5.1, 3.32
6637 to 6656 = 4.4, 2.52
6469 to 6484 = 4.5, 3.07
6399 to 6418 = 4.5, 3.7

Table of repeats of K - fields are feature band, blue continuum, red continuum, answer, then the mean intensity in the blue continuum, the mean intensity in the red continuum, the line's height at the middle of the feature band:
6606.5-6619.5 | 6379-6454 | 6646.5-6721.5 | 0.19 mag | 3.76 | 2.6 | 2.91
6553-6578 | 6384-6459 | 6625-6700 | 0.14 mag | 3.63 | 2.58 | 3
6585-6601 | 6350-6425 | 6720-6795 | 0.29 mag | 4.47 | 2.51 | 3.38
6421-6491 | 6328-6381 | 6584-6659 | 0.23 mag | 4.85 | 2.54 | 3.97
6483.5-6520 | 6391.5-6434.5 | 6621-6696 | 0.17 mag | 3.72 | 2.56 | 3.31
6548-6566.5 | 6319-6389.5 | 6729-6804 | 0.30 mag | 4.72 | 2.49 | 3.63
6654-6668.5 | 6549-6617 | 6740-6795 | -0.05 mag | 2.59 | 2.5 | 2.55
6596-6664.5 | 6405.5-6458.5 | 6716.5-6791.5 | 0.13 mag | 3.42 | 2.51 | 2.86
